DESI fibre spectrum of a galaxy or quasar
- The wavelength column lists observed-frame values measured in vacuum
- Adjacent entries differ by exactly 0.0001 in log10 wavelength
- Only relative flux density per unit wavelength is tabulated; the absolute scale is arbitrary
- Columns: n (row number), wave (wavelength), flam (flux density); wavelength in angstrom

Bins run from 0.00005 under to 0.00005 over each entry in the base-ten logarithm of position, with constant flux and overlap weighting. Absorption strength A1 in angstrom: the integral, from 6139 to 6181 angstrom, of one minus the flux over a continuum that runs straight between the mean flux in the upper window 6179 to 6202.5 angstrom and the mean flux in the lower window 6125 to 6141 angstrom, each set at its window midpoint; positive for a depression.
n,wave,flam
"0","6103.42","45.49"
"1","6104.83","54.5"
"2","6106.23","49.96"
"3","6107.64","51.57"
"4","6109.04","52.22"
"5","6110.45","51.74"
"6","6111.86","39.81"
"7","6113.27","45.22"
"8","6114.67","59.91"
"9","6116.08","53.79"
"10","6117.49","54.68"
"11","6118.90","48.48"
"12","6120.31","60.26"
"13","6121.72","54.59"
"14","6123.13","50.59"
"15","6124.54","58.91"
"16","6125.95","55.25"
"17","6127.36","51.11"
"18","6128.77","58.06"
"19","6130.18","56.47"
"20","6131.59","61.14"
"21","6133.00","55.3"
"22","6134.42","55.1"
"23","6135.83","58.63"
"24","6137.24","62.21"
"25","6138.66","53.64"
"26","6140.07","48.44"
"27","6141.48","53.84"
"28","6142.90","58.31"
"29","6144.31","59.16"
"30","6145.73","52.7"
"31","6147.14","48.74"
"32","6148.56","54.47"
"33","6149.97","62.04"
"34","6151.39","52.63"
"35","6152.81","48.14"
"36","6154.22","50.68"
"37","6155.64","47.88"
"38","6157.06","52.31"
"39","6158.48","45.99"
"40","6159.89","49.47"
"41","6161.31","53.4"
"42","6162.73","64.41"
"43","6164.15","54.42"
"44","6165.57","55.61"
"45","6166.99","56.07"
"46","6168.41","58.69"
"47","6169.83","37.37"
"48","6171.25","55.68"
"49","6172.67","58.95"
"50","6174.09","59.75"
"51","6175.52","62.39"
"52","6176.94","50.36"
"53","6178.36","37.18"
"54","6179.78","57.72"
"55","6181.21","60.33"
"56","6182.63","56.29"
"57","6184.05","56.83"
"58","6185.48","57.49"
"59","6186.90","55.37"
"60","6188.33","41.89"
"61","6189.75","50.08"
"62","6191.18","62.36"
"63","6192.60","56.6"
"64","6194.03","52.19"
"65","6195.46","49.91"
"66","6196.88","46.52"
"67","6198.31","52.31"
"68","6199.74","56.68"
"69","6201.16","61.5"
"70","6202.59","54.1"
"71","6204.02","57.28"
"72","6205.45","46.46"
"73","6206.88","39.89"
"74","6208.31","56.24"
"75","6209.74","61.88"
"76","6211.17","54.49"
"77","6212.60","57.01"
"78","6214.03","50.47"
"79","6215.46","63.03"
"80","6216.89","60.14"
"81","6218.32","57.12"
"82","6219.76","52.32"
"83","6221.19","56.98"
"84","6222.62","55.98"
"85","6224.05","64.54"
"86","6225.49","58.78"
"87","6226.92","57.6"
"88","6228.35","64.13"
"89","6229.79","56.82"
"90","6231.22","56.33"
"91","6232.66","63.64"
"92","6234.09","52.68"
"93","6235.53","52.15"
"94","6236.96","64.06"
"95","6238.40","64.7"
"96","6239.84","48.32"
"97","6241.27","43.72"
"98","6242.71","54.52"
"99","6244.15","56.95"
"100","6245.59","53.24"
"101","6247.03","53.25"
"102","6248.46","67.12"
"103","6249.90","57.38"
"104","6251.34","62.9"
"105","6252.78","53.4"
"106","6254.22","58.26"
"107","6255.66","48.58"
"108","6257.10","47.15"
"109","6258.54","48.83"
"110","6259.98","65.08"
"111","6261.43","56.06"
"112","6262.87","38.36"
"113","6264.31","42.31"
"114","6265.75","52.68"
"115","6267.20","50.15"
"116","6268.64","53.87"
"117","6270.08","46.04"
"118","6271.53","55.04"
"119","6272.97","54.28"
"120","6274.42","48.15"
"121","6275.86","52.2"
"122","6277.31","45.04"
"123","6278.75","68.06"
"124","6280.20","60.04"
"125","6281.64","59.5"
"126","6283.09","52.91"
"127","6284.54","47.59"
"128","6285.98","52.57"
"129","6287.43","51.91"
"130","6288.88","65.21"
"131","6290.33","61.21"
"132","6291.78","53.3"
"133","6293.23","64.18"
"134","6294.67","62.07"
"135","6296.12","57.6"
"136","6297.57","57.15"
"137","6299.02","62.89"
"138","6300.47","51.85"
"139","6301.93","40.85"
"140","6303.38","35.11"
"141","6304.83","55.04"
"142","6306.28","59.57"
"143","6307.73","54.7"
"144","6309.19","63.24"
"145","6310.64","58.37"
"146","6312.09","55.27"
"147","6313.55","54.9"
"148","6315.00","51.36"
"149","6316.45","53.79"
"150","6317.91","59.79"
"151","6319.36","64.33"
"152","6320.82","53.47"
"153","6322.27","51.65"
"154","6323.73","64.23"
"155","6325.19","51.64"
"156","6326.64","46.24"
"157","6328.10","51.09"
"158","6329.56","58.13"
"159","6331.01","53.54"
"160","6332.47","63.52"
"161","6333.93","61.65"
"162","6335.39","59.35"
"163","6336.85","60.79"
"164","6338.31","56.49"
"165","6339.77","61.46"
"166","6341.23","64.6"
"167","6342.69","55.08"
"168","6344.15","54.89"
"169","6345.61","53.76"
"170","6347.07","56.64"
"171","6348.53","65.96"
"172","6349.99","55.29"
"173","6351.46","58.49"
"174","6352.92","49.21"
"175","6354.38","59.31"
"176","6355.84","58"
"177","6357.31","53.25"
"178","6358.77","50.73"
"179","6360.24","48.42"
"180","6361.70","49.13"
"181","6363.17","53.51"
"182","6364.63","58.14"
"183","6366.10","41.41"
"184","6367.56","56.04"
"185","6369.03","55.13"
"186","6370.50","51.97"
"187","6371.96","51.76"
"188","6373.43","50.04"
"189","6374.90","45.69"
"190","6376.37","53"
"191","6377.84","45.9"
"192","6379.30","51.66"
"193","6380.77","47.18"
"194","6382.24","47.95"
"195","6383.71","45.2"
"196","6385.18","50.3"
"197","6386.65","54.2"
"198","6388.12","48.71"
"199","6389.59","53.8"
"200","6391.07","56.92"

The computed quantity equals 1.4 angstrom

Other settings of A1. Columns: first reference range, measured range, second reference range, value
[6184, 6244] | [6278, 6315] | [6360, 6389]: -2.3 angstrom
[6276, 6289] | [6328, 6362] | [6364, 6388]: -3.2 angstrom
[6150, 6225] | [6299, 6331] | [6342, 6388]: -0.8 angstrom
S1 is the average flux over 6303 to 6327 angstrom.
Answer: 55.3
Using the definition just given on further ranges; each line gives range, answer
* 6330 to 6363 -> 56.7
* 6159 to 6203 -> 54.2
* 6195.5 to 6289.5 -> 54.8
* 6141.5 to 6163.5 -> 53.4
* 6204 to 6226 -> 55.7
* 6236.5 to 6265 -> 54.1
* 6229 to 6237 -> 57.1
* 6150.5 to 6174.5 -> 53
